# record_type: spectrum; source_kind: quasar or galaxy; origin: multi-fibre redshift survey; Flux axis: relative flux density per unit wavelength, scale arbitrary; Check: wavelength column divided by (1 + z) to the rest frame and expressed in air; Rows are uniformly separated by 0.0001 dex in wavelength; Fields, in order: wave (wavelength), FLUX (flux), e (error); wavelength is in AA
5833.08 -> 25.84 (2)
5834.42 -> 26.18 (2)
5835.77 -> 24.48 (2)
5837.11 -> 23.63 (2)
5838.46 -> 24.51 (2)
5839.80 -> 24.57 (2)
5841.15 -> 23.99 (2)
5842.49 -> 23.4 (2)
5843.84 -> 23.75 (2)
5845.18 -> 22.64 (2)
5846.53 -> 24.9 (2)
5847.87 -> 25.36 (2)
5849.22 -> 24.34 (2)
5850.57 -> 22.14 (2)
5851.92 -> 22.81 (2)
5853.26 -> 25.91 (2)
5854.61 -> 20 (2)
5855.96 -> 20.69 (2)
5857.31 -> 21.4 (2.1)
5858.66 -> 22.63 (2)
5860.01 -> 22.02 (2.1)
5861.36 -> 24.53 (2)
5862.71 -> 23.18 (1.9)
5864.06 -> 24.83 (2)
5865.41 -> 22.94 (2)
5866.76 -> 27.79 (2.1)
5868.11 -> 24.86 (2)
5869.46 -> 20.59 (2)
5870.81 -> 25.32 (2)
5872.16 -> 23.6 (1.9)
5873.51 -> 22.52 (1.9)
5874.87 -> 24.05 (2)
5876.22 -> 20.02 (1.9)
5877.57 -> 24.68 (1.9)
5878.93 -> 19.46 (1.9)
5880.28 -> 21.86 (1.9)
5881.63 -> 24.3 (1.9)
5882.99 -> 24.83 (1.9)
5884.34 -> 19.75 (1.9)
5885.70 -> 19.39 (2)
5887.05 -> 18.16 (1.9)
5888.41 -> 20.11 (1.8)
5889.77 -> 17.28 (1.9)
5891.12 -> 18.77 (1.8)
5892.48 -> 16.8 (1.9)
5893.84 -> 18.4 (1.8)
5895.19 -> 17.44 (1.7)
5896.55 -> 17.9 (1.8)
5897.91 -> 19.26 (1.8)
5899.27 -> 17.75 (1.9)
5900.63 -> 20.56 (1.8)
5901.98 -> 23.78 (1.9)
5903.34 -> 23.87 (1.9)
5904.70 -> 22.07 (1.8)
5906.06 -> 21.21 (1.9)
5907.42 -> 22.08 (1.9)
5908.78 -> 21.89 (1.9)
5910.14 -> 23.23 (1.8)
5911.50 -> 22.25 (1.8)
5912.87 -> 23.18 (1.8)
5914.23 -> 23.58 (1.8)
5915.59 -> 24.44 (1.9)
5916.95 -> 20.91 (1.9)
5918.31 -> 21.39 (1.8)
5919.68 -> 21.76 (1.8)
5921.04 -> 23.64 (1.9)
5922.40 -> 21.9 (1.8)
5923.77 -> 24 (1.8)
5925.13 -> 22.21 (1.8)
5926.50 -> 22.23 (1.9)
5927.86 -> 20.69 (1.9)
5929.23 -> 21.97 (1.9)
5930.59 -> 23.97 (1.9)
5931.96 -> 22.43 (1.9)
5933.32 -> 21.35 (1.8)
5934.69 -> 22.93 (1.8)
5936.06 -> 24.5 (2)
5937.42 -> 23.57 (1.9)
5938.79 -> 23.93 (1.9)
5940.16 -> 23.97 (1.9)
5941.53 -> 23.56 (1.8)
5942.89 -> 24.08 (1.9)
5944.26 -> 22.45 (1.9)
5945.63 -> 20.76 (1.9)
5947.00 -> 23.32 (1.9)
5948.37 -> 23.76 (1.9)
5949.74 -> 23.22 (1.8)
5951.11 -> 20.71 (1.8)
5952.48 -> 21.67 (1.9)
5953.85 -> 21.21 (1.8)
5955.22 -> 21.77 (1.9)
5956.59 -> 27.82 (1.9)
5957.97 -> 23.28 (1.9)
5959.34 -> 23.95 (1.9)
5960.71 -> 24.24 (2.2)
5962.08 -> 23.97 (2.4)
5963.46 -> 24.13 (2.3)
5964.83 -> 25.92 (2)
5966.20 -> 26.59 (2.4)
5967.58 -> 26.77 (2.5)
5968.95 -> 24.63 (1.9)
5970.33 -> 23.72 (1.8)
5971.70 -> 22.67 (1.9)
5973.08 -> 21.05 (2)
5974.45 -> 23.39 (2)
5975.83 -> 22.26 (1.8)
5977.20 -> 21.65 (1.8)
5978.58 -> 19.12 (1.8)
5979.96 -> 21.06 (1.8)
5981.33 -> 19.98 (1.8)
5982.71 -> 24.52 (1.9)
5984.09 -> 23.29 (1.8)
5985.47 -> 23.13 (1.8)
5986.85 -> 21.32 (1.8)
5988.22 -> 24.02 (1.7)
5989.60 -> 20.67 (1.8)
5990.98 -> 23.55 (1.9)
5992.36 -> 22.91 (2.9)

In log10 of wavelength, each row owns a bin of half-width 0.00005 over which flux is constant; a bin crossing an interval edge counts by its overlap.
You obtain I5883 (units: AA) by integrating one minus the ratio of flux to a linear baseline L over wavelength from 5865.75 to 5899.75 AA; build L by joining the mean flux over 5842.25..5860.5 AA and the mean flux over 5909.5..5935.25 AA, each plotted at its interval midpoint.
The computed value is 2.63 AA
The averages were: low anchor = 23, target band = 21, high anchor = 22.5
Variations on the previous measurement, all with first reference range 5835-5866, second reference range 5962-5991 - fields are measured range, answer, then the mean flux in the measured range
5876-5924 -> 4.4 AA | 21.1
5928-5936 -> 0.2 AA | 22.5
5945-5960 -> 0.2 AA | 22.9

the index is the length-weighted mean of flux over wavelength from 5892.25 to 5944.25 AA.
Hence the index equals 22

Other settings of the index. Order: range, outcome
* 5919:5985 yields 23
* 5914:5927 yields 22.6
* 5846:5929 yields 22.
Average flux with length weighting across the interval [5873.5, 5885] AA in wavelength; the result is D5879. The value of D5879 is 22.4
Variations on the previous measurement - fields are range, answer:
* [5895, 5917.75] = 21.6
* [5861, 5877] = 23.7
